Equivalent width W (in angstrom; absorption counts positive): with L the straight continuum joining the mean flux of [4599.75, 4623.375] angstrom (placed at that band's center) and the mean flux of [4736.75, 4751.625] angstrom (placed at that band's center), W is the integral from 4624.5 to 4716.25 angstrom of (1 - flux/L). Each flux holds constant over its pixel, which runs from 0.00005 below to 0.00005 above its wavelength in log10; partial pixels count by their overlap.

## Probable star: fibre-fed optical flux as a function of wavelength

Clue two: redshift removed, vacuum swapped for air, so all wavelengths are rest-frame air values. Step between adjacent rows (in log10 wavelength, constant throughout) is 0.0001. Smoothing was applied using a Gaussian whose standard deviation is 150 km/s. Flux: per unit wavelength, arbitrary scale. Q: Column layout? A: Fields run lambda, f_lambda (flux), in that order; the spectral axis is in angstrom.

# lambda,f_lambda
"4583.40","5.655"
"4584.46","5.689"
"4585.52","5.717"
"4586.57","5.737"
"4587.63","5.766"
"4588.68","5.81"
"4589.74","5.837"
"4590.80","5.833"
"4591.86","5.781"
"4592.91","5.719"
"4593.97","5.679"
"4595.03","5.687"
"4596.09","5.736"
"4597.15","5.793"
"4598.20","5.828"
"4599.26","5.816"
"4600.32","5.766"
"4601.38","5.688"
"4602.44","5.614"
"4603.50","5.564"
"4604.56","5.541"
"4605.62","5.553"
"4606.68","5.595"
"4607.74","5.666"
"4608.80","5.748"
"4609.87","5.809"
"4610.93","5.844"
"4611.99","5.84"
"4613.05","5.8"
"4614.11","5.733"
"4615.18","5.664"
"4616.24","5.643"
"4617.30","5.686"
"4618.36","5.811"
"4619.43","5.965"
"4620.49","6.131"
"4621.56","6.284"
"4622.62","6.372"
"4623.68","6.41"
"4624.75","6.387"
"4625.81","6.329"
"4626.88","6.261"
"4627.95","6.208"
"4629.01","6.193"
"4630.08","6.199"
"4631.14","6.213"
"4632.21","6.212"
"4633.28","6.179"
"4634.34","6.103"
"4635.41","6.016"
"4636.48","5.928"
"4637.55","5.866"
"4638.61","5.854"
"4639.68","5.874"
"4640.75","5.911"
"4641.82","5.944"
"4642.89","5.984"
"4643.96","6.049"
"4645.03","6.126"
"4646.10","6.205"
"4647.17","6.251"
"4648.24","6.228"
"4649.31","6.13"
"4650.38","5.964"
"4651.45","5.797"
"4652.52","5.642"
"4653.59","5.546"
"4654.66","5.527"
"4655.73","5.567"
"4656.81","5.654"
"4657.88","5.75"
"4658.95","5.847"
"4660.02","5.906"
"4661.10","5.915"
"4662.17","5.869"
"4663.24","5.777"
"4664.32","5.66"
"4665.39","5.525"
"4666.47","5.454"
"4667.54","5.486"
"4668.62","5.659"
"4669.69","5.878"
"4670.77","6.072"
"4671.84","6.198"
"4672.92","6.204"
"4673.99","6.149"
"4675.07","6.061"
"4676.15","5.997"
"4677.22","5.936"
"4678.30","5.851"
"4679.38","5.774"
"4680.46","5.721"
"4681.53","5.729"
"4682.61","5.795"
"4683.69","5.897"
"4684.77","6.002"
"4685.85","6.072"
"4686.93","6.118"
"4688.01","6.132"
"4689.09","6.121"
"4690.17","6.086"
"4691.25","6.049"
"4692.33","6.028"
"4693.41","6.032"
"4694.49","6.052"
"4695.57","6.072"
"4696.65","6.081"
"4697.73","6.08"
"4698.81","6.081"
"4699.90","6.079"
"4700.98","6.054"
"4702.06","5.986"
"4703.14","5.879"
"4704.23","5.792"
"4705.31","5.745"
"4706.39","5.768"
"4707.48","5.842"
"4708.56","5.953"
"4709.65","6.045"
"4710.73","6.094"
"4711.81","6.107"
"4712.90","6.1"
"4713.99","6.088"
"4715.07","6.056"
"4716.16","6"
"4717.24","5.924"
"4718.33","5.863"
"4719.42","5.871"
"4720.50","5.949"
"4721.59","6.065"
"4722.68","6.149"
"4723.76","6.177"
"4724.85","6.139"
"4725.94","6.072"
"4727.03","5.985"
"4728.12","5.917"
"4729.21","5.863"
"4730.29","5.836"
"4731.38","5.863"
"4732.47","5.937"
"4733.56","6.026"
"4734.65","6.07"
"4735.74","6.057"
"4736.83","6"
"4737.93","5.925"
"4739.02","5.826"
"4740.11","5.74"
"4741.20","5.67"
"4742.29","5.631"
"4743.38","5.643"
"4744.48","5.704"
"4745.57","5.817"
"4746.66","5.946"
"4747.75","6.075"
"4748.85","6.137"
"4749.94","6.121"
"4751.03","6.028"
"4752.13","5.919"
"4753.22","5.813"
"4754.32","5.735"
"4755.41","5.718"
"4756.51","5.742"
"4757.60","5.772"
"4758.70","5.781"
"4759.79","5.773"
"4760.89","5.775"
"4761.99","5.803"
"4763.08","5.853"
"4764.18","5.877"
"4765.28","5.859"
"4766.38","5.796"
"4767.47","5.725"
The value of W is -2.1 angstrom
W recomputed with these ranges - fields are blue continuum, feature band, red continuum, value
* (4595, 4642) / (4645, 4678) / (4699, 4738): 0.44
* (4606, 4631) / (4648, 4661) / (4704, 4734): 0.41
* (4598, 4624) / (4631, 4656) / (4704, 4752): -0.49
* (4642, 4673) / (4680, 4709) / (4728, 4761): -0.56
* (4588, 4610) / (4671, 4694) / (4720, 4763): -0.69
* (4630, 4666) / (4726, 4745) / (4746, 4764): 0.04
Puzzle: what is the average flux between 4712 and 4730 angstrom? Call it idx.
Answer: 6.01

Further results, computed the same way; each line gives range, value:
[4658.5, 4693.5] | 5.91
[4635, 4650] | 6.02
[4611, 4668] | 5.94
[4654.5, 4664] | 5.76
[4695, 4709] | 5.96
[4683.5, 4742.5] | 5.99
